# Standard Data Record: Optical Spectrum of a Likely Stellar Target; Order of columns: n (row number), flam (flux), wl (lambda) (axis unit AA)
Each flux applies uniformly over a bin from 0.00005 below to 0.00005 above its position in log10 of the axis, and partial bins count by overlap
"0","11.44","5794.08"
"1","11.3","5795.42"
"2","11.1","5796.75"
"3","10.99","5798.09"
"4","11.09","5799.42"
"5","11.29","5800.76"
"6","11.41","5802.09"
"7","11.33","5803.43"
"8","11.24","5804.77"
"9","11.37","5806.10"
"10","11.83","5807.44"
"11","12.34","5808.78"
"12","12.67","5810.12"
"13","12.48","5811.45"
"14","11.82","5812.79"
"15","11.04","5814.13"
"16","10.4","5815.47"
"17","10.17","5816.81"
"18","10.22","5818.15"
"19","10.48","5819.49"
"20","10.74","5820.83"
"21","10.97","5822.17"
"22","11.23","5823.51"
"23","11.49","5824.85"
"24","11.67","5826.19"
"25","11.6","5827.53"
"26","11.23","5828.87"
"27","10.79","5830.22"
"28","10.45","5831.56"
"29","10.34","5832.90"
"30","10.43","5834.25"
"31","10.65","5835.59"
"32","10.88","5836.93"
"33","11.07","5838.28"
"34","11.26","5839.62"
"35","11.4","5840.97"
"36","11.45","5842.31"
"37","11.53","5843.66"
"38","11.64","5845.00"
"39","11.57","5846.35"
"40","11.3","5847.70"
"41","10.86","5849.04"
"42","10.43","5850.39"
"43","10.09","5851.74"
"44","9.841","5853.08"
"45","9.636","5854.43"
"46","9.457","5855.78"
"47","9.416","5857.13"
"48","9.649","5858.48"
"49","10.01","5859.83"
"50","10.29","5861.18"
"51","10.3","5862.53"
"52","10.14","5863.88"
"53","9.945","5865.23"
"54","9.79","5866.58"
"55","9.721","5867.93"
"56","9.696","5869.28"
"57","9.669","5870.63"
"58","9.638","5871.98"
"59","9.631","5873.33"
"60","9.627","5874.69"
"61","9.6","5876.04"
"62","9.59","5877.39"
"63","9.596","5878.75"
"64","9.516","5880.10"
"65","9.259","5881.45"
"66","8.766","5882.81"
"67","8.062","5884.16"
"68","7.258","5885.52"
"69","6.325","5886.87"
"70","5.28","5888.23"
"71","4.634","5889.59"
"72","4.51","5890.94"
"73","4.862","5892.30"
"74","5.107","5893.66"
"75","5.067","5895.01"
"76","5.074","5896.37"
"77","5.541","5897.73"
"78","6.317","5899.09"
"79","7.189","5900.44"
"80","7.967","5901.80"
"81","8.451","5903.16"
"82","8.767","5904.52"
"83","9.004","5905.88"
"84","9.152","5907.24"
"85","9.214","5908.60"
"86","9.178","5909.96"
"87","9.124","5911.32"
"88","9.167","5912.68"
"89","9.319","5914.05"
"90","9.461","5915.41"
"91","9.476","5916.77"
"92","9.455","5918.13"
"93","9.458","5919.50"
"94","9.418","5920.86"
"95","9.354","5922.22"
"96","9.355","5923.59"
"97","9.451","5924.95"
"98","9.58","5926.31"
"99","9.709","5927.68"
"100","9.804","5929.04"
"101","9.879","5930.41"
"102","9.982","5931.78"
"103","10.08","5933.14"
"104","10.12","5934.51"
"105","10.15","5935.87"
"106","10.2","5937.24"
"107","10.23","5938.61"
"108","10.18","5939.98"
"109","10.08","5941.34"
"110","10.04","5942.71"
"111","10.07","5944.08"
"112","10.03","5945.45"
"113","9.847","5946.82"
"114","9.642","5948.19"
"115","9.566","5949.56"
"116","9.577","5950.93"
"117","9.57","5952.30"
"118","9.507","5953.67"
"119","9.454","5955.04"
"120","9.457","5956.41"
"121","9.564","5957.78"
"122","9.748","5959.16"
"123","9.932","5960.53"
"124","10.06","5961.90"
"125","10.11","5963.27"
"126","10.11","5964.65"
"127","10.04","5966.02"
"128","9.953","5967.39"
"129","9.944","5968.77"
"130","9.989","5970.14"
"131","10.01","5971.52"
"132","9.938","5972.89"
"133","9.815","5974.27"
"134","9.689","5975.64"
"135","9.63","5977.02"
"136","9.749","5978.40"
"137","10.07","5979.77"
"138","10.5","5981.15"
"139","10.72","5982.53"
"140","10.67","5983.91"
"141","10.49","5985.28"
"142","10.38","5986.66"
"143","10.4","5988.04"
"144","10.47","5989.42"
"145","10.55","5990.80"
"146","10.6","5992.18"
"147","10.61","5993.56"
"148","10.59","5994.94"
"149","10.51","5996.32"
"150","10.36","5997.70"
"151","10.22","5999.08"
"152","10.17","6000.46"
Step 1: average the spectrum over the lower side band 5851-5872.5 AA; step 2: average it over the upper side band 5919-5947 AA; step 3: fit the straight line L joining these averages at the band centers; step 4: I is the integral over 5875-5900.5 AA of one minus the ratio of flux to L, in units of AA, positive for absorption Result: 7.5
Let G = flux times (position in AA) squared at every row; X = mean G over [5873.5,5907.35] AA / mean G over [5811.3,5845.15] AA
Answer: 0.68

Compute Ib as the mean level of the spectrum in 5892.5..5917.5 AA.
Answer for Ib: 7.87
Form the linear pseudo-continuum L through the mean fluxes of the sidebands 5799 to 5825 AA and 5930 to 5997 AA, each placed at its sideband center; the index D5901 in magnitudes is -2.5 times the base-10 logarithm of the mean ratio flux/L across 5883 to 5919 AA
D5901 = 0.38 mag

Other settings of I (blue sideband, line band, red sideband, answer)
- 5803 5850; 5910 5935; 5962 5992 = 2.32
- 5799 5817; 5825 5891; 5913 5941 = 5.76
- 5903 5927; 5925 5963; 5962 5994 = -0.66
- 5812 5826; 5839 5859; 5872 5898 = -2.94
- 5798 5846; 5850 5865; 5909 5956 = 1.10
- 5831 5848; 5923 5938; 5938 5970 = 0.38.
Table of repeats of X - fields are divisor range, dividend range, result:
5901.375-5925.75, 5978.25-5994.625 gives 1.17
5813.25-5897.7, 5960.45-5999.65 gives 1.11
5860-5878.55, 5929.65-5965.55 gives 1.03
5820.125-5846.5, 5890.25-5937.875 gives 0.79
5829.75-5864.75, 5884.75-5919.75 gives 0.72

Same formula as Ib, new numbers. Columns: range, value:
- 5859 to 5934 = 8.62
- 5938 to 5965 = 9.83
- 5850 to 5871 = 9.88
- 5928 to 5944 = 10.1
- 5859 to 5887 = 9.42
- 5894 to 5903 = 6.29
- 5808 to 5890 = 10.2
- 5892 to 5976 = 9.21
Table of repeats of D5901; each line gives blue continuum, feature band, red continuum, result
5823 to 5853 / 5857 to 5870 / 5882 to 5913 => -0.06 mag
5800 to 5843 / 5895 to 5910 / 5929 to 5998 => 0.35 mag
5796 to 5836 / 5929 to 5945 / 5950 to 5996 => 0.03 mag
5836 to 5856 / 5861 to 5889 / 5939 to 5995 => 0.17 mag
